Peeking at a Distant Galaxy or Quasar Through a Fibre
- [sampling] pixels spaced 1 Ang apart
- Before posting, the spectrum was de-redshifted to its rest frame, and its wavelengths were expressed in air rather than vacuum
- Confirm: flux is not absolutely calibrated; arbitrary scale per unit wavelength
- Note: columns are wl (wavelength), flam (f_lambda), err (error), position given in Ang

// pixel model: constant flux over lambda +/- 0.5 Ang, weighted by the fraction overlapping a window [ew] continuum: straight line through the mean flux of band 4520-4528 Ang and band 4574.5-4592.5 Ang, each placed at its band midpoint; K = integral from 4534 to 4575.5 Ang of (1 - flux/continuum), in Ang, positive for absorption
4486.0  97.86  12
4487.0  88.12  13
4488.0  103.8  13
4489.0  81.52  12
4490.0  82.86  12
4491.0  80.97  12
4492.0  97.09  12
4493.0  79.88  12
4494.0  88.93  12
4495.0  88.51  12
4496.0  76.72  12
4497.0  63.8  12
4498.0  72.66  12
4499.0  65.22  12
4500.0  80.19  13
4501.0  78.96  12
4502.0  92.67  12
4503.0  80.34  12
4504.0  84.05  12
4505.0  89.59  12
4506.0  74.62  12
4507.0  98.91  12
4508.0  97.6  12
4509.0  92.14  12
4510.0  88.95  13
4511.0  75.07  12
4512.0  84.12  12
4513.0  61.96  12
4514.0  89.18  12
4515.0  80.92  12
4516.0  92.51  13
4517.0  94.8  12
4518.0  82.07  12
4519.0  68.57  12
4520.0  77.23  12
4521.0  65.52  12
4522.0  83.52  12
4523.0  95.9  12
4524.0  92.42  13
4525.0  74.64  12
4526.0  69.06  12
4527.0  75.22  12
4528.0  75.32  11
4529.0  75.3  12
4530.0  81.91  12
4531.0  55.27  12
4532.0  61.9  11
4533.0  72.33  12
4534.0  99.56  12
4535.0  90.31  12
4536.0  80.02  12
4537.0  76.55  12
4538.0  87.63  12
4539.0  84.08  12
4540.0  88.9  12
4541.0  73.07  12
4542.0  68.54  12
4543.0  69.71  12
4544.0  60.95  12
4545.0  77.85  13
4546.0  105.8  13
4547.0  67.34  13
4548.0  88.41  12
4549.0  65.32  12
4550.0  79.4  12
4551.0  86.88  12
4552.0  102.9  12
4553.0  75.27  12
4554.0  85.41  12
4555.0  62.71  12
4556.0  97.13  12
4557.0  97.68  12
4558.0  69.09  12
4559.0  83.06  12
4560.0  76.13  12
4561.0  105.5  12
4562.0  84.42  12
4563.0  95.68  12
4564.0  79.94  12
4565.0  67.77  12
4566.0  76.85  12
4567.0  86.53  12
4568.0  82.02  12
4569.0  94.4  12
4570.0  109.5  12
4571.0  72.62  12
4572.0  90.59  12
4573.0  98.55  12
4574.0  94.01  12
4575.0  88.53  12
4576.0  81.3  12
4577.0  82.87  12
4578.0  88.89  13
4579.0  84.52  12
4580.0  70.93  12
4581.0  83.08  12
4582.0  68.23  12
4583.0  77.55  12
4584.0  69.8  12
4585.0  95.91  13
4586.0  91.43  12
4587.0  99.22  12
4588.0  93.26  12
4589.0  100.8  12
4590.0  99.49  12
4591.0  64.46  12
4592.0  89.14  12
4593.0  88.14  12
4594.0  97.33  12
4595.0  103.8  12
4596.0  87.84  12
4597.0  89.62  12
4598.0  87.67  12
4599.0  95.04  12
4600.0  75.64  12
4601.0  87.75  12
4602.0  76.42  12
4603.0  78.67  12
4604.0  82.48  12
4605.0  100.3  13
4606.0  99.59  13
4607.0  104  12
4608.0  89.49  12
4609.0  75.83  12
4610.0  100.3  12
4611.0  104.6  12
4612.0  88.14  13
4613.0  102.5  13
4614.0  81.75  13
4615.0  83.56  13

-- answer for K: -0.8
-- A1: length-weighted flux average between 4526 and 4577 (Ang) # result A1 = 82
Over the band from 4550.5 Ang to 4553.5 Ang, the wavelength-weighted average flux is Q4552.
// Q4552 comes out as 88.4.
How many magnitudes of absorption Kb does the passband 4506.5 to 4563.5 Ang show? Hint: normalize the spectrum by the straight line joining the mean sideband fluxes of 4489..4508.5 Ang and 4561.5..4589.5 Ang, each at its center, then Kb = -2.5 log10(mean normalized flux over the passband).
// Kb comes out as 0.04 mag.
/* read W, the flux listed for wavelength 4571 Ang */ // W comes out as 72.62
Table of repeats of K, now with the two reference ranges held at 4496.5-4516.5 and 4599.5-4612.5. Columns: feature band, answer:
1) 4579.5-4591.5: 0.5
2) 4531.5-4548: 1.0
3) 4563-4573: 0.1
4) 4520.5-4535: 1.1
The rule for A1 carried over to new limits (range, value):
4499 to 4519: 84.3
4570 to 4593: 86.3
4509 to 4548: 79.3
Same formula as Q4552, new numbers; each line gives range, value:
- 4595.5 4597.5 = 88.7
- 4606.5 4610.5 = 92.4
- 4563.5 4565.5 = 73.9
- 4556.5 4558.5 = 83.4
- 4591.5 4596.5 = 93.2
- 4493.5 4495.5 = 88.7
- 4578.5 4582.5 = 76.7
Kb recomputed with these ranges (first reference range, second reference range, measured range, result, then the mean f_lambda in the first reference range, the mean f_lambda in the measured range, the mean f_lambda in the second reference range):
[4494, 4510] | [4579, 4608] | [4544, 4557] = 0.04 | 82.8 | 82.6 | 87.7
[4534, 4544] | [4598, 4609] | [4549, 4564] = -0.04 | 79.9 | 84.9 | 88.3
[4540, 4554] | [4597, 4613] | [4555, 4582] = -0.03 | 79.2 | 85.4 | 90.1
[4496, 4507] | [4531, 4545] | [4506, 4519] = -0.09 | 79.1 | 85.4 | 77.2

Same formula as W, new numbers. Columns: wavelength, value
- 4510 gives 88.95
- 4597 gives 89.62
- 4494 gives 88.93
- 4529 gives 75.3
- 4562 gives 84.42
